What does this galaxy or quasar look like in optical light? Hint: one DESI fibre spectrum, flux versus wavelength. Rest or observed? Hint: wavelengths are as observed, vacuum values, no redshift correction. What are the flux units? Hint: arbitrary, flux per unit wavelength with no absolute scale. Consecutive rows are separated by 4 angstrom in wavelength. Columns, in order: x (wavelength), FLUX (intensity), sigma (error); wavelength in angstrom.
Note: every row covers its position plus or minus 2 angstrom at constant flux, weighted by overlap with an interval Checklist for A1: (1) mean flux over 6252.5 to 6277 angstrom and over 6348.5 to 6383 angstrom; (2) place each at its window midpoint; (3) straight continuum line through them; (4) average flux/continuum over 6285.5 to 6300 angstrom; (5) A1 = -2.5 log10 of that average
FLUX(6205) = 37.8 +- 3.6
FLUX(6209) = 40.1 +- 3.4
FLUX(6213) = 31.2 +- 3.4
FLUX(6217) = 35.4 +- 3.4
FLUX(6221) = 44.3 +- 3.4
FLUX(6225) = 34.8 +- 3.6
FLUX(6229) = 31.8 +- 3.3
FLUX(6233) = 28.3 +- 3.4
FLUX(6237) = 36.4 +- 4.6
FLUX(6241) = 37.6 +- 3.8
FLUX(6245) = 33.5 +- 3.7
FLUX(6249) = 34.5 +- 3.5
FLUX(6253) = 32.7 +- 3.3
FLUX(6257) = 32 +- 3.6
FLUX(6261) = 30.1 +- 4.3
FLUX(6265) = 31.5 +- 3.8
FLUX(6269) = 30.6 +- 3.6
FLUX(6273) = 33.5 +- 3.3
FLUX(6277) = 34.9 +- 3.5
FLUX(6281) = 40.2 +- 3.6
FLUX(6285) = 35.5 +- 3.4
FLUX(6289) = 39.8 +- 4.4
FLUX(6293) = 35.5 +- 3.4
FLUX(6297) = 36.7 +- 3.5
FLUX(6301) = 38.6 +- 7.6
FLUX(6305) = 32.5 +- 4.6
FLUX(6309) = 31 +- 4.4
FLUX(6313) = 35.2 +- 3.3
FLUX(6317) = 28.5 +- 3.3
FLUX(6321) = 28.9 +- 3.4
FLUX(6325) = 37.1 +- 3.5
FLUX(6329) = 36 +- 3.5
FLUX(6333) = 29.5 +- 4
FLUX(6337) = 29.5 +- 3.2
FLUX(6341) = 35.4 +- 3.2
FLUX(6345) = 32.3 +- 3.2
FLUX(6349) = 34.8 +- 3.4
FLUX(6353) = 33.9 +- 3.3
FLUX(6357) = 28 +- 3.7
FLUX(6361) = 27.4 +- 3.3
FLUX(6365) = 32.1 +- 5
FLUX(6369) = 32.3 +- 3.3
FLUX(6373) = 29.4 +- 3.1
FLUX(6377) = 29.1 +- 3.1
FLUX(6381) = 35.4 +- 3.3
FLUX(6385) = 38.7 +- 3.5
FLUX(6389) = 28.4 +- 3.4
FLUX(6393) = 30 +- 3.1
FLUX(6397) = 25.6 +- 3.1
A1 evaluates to -0.173 mag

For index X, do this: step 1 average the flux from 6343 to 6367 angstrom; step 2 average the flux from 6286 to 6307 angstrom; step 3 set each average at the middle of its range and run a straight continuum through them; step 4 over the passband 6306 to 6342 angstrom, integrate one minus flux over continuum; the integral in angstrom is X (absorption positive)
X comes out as 2.0 angstrom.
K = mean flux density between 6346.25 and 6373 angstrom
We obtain 31.3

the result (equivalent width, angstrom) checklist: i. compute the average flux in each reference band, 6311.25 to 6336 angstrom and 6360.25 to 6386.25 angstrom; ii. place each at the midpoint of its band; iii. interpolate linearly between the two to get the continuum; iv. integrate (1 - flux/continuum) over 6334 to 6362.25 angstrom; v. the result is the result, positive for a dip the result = 0.52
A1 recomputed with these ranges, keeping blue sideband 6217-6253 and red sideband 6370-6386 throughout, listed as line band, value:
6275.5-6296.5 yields -0.091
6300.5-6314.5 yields 0.001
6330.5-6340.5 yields 0.092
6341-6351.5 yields -0.021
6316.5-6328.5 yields 0.039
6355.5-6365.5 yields 0.149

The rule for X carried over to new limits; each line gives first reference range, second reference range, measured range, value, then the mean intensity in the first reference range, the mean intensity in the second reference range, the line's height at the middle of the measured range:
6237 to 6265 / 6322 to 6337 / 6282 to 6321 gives -1.6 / 33.5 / 33.2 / 33.3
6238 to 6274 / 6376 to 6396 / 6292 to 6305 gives -1.5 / 33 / 32.1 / 32.7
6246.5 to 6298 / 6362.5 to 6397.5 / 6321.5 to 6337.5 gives -0.1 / 34.4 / 31.4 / 32.8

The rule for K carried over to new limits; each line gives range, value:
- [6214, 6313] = 34.6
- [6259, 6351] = 33.8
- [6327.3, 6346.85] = 32.5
